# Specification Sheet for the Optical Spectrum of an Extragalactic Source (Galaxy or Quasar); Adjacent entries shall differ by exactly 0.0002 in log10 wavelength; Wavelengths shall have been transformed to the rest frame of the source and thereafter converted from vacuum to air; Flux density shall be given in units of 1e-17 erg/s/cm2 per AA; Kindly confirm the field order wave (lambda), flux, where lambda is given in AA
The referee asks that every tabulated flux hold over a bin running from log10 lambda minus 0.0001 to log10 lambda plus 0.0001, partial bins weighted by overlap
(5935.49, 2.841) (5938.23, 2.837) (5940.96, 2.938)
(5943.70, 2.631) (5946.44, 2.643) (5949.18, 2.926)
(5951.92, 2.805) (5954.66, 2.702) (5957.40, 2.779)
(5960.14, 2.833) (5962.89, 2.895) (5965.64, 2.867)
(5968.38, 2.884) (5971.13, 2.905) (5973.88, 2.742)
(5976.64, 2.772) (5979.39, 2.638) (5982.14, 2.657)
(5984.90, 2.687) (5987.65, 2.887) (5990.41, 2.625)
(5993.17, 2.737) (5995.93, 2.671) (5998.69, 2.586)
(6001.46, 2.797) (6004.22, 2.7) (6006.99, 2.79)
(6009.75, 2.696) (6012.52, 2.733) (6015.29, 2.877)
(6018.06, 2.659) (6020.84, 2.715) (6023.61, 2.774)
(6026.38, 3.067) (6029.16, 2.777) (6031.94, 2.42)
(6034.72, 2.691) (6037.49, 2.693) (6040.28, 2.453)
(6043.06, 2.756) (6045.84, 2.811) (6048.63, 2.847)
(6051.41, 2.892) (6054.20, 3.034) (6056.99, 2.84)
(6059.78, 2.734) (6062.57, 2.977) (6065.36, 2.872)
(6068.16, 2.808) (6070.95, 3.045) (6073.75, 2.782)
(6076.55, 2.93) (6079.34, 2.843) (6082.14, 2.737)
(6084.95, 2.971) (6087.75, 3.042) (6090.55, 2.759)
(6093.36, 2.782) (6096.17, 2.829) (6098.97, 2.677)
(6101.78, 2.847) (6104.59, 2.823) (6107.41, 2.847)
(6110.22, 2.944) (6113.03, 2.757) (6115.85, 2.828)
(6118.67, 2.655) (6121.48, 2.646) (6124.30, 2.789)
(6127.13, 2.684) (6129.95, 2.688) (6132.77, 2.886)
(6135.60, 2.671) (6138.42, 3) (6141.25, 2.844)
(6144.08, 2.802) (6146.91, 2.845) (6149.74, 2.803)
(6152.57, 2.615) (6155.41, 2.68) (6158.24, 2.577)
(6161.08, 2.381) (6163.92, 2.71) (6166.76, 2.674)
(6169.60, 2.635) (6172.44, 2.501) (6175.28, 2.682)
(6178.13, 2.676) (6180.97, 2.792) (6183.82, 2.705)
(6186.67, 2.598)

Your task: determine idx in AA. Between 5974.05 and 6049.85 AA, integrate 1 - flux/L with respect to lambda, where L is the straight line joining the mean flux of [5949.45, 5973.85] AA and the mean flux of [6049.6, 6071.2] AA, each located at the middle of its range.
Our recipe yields 3.7 AA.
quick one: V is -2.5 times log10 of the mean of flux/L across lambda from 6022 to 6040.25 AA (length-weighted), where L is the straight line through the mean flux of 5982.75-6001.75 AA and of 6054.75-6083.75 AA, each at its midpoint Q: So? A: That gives 0.03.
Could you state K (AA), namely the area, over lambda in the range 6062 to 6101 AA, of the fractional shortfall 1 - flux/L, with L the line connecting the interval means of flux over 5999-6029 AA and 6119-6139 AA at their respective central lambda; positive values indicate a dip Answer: -1.38 AA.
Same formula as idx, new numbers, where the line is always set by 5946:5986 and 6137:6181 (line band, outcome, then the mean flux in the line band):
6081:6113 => -1.32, 2.84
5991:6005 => 0.39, 2.69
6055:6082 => -1.26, 2.87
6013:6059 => -0.23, 2.77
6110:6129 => -0.19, 2.74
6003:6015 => 0.10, 2.74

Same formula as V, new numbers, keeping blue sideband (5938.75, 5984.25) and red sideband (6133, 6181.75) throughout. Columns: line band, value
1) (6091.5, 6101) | -0.02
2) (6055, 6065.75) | -0.05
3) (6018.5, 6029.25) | -0.02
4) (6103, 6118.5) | -0.04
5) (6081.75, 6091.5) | -0.06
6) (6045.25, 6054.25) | -0.05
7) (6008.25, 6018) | 0.00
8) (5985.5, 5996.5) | 0.02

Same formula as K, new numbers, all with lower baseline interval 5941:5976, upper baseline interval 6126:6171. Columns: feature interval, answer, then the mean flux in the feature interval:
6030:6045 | 0.83 AA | 2.62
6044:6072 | -1.24 AA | 2.88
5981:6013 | 0.85 AA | 2.71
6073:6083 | -0.29 AA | 2.83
